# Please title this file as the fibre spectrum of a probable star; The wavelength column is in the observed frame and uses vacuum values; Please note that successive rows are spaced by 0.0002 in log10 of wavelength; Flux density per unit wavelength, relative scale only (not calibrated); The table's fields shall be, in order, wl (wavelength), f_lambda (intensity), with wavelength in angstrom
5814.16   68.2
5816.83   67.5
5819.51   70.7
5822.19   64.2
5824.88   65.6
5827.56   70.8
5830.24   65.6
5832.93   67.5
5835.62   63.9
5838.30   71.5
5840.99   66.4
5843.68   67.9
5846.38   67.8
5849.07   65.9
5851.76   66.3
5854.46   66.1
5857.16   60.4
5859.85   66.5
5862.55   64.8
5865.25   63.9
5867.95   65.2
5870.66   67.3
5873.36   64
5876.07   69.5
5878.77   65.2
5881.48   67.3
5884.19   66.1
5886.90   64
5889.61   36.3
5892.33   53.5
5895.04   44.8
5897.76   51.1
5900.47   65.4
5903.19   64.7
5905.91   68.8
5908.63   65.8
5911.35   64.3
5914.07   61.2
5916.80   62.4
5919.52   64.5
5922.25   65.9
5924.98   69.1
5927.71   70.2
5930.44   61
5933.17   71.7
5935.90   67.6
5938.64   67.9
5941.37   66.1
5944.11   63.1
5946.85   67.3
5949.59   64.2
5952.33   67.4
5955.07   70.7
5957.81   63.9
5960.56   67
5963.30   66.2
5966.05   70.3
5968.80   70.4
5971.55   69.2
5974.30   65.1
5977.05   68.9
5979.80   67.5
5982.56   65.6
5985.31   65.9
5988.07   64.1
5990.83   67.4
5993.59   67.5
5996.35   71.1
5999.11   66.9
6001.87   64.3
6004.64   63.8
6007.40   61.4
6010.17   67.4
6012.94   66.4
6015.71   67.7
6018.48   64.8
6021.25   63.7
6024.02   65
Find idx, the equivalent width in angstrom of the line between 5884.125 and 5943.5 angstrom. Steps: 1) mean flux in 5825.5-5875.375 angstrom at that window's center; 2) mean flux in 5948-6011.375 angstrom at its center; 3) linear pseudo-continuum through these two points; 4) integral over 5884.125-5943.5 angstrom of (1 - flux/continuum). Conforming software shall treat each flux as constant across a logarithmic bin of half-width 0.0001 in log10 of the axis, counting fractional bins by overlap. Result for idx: 3.74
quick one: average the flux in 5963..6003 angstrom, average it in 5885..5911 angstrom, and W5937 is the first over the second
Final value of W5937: 1.2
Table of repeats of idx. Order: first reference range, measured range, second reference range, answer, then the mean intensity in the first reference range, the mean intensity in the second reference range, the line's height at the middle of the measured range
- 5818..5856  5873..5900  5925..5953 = 3.53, 67.1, 66.7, 66.9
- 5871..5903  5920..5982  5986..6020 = -4.15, 59.3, 66.1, 63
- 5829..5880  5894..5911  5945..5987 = 1.52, 66.1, 67.2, 66.6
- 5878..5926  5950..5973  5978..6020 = -1.36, 61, 66.1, 64.2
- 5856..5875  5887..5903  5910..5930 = 3.10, 64.7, 65.2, 65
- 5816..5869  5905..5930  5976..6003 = 0.42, 66.4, 66.9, 66.7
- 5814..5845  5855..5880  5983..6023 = 0.71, 67.5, 65.9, 67.1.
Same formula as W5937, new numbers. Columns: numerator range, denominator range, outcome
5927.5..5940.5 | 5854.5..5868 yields 1.05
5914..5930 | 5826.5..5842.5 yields 0.97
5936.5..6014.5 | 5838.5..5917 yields 1.06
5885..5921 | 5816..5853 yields 0.88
